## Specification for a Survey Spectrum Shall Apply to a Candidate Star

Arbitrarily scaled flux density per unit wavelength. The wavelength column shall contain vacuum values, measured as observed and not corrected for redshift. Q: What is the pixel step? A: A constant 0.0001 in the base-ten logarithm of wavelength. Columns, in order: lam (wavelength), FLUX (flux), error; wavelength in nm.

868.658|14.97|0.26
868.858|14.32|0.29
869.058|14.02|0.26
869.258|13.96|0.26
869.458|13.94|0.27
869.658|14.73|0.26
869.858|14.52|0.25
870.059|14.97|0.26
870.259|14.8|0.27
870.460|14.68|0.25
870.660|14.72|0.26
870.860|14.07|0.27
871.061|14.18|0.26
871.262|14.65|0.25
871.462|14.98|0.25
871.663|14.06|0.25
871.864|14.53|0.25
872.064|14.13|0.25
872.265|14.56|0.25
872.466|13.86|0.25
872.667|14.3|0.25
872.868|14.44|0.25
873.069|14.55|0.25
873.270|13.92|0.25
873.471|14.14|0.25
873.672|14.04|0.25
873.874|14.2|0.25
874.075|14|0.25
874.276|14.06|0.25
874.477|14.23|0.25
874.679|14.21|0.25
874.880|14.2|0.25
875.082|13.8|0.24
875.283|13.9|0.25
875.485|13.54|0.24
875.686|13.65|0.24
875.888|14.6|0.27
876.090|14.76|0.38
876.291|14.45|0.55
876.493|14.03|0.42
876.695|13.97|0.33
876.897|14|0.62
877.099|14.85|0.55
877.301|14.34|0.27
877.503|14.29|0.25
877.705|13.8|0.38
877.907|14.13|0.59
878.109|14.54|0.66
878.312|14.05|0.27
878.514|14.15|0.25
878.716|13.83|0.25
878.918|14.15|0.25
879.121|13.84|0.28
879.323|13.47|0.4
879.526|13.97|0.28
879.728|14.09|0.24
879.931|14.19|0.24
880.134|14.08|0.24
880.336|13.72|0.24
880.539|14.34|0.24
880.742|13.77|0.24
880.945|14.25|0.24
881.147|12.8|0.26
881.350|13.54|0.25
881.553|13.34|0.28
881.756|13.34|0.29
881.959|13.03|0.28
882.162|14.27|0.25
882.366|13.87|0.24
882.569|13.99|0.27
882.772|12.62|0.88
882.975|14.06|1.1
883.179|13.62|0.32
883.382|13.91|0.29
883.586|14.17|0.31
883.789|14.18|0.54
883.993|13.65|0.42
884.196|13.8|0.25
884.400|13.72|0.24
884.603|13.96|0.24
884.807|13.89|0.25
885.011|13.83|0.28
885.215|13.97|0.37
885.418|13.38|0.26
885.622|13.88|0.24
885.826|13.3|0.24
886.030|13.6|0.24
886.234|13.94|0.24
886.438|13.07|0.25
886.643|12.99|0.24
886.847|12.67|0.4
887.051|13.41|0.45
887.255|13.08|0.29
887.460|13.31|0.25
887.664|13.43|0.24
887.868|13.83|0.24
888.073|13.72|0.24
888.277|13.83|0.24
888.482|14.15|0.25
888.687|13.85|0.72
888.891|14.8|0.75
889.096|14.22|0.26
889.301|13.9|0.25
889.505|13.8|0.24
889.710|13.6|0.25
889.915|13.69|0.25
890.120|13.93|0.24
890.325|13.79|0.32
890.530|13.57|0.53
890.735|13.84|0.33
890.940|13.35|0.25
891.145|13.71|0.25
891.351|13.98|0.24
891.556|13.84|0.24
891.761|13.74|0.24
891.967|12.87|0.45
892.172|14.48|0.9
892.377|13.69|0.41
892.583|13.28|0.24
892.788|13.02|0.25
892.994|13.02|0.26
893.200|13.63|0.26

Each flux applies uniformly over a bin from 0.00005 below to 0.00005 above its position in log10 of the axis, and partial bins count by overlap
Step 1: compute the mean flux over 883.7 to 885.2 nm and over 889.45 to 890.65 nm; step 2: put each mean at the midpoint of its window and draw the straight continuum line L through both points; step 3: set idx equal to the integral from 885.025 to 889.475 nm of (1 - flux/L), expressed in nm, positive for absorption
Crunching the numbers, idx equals 0.049 nm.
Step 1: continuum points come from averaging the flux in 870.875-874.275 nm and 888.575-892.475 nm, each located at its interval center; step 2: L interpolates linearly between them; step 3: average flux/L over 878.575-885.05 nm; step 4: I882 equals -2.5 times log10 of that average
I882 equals 0.02 mag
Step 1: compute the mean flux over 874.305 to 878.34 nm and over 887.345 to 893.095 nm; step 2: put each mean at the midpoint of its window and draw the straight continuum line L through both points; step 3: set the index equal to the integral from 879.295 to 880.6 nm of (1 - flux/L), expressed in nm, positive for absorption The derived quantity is 0.00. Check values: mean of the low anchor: 14.2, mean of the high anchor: 13.7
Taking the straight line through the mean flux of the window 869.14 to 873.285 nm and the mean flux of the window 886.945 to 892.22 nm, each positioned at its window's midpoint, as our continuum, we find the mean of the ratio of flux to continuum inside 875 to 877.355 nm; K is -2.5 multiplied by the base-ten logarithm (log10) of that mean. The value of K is 0.01 mag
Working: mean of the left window 14.4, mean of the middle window 14.2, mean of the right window 13.8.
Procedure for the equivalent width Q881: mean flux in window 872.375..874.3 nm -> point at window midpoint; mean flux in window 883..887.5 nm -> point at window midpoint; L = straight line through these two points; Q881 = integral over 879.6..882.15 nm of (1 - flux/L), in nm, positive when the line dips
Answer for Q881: 0.02 nm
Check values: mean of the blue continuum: 14.2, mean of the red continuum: 13.6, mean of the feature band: 13.7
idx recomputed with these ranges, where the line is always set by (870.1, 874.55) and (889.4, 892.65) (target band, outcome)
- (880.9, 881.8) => 0.04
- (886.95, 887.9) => 0.03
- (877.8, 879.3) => 0.01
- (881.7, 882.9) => 0.04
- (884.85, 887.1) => 0.07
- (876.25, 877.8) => 0.00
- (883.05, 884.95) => 0.01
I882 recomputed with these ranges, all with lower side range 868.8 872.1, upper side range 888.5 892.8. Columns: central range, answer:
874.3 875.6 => 0.02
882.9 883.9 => 0.00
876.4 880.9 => 0.01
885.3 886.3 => 0.02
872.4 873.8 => 0.01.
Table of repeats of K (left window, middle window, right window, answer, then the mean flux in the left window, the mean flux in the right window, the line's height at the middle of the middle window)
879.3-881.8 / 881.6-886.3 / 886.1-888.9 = -0.006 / 13.8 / 13.5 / 13.7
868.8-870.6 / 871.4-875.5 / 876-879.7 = 0.010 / 14.5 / 14.1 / 14.3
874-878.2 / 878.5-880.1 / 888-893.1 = 0.009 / 14.2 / 13.7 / 14.1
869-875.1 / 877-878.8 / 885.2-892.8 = -0.011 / 14.3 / 13.7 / 14.1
